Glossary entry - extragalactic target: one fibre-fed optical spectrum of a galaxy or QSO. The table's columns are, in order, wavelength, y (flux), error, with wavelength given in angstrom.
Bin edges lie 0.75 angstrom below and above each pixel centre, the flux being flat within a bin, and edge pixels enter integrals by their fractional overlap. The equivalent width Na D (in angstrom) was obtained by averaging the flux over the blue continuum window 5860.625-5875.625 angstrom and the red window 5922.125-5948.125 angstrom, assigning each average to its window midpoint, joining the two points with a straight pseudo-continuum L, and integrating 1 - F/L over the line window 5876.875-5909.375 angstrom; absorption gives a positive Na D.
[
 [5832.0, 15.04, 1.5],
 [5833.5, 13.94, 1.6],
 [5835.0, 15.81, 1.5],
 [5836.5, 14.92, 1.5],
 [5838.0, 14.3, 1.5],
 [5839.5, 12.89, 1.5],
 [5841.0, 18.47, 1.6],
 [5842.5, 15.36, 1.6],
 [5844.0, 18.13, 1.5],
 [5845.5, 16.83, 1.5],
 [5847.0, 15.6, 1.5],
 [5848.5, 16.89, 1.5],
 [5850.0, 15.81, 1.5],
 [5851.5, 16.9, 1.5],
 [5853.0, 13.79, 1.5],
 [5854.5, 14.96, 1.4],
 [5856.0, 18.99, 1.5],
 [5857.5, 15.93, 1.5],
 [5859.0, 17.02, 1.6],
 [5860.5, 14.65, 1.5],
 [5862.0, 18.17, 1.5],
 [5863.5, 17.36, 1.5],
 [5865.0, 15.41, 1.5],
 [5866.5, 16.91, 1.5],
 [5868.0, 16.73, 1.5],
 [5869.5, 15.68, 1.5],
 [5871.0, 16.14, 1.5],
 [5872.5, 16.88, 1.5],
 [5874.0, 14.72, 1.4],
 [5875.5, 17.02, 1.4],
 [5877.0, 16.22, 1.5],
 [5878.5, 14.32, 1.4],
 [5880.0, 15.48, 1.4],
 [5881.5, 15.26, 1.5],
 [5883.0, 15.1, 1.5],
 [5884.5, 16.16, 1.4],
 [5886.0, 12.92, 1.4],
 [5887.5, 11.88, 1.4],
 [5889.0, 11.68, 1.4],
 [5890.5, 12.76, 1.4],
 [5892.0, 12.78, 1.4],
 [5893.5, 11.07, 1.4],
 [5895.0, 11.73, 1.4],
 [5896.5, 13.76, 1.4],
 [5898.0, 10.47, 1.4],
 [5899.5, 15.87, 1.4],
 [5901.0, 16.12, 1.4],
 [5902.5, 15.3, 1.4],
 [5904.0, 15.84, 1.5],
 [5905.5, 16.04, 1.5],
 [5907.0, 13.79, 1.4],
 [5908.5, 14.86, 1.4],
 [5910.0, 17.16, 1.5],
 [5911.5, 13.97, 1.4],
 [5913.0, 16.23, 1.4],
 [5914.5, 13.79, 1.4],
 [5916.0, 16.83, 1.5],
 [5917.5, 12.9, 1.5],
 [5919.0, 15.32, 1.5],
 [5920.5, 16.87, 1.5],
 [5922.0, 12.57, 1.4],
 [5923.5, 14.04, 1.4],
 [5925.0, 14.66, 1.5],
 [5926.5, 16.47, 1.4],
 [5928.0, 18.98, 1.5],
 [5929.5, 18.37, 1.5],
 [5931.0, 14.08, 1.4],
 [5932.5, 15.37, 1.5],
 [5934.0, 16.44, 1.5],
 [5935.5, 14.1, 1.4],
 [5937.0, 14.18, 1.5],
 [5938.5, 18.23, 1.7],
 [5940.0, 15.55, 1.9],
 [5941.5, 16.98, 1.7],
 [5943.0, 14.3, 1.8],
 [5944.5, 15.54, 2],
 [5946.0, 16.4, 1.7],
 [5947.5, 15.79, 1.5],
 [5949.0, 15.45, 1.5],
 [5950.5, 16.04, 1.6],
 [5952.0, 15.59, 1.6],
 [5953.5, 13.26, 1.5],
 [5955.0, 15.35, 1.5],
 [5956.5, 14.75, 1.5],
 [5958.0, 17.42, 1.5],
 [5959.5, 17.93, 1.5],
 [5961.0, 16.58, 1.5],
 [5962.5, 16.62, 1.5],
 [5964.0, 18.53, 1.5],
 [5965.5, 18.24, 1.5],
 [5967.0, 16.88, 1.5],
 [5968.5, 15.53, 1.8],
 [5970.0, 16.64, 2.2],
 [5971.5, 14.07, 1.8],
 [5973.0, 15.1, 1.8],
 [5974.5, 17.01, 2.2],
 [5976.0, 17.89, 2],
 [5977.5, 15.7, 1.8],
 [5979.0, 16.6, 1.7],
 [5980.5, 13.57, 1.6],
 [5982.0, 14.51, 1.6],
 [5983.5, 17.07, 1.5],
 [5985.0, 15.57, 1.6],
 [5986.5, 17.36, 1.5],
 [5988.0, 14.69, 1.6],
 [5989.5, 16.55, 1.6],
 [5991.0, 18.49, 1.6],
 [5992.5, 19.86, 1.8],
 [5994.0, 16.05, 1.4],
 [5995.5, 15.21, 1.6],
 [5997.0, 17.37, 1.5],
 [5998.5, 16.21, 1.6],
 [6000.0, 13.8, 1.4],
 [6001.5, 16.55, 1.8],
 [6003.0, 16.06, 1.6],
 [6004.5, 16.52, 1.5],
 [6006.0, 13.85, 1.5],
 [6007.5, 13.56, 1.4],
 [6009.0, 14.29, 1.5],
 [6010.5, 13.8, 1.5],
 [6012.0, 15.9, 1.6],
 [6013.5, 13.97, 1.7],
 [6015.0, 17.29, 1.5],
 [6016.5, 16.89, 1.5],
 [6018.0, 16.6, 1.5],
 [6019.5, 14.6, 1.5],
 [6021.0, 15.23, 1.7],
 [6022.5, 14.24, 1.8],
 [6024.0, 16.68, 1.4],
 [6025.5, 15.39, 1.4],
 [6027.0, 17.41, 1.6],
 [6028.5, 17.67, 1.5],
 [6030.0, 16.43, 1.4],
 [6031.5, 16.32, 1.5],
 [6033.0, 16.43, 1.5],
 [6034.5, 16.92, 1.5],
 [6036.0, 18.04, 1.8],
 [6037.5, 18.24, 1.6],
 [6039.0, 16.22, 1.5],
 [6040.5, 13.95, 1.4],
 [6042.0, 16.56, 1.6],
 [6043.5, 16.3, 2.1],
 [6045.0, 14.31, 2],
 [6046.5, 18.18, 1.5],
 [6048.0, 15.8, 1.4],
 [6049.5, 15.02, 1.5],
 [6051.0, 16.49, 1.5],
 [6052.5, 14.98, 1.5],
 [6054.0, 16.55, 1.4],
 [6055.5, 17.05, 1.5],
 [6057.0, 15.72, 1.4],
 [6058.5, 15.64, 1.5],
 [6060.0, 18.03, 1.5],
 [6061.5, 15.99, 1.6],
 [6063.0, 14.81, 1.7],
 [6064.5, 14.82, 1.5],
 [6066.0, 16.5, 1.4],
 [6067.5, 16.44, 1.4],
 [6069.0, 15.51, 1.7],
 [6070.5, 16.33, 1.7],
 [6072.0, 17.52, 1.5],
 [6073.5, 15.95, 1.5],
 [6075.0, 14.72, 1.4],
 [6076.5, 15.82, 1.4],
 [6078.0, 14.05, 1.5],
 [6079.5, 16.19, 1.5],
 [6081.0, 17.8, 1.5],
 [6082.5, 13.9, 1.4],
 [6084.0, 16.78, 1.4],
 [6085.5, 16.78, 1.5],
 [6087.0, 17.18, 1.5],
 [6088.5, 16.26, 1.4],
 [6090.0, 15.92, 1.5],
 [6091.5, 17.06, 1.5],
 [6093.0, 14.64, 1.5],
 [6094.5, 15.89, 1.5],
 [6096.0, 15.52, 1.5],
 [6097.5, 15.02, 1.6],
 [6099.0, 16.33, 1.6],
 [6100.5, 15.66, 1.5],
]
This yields 4.29 angstrom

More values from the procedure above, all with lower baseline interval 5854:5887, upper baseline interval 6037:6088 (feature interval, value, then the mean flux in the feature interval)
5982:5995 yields -0.6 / 16.8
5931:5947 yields 0.4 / 15.6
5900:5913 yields 0.4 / 15.4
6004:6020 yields 0.8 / 15.2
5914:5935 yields 0.7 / 15.5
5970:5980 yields 0.0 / 16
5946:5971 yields -0.4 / 16.3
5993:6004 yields 0.0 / 16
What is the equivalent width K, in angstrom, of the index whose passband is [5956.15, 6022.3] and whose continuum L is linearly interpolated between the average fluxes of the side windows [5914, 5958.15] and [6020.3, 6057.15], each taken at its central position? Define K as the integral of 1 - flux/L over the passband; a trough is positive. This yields -0.71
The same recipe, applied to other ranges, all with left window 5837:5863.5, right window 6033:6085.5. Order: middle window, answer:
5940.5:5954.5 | 0.6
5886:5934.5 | 4.7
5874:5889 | 1.3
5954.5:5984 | -0.3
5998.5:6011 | 0.9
